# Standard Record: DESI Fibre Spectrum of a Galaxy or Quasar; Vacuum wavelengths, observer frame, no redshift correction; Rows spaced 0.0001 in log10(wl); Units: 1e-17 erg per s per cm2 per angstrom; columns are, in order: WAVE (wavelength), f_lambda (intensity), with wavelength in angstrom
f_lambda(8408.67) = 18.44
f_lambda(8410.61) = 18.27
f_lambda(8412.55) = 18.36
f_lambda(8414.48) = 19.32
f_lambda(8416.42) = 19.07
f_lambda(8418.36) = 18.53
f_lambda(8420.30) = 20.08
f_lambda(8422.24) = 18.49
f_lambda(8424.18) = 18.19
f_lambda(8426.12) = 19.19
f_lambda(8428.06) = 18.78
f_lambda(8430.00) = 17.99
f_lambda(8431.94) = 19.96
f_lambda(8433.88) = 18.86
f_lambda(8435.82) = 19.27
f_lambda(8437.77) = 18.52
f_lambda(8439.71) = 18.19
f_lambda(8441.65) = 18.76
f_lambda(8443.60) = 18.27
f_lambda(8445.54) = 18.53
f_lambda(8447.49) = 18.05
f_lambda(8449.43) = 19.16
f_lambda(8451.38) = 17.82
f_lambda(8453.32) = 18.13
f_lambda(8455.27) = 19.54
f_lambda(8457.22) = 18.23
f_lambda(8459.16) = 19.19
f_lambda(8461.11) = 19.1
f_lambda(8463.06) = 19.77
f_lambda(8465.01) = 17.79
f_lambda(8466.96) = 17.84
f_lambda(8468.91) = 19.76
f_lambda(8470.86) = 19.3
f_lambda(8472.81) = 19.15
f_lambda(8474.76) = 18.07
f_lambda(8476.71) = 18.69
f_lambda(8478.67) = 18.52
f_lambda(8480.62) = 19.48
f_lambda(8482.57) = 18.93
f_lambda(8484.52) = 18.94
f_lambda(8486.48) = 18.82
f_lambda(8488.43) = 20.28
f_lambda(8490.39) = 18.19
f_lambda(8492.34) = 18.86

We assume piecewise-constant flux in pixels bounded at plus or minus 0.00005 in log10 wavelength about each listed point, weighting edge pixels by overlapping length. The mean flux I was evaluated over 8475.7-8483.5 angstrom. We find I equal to 18.9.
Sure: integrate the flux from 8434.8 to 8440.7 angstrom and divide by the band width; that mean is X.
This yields 18.7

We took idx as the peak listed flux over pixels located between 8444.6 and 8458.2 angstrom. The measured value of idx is 19.54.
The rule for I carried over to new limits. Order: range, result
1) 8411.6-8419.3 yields 18.8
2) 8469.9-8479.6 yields 18.7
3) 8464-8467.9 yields 17.8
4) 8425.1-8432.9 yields 19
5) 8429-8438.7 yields 18.9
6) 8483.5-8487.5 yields 18.9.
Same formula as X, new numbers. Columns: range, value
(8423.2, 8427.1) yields 18.7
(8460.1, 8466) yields 18.9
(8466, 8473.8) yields 19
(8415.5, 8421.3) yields 19.2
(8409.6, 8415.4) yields 18.6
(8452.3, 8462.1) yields 18.8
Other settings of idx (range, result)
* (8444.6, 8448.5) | 18.53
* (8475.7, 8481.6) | 19.48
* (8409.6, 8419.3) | 19.32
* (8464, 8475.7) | 19.76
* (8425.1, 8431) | 19.19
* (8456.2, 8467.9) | 19.77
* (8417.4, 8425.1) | 20.08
